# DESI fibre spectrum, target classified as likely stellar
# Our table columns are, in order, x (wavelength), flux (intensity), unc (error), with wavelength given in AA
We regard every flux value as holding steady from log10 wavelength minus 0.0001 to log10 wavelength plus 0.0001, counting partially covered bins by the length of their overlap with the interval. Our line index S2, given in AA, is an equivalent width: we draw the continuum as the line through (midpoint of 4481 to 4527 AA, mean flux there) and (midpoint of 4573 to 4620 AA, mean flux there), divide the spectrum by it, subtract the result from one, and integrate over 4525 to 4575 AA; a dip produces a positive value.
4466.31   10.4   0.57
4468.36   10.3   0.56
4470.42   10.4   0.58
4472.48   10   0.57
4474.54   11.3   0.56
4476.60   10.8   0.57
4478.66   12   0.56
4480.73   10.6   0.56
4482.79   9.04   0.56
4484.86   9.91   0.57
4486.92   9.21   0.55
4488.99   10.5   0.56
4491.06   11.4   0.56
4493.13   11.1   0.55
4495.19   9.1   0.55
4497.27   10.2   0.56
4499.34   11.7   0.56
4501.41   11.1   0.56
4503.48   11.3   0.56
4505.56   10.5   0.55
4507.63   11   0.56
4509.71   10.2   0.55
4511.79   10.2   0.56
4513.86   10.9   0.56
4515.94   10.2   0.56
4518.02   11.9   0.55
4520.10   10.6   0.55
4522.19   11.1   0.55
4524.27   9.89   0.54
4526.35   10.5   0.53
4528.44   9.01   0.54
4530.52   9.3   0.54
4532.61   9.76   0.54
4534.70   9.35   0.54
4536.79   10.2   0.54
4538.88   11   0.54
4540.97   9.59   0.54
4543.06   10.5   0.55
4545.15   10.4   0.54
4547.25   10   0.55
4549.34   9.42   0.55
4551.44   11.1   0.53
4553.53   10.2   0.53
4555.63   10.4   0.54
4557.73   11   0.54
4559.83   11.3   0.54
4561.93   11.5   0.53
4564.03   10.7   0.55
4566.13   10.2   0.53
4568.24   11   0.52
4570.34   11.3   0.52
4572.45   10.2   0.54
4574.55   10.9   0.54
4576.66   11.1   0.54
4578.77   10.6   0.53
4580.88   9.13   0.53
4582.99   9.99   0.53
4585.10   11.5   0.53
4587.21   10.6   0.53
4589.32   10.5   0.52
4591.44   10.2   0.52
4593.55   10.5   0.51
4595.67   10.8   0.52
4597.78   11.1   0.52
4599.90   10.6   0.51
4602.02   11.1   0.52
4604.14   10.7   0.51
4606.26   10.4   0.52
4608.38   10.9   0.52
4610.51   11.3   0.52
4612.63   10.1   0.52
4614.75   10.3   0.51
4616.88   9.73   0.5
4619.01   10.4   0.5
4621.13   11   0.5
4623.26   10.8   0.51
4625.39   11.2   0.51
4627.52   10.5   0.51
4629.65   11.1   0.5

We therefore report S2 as 0.9 AA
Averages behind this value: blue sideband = 10.5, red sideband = 10.6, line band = 10.4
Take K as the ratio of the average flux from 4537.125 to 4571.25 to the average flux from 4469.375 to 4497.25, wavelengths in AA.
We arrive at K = 1.02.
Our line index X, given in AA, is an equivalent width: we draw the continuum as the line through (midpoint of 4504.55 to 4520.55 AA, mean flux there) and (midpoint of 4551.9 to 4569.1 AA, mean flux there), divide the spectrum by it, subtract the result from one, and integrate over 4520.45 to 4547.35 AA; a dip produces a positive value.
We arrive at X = 1.7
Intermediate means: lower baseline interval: 10.7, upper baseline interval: 10.8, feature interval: 10.1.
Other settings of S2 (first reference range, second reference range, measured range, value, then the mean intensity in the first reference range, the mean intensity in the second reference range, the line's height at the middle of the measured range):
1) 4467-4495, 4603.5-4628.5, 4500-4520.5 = -0.6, 10.5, 10.6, 10.5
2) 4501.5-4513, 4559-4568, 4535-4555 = 1.1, 10.7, 10.9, 10.8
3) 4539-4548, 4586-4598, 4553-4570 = -0.8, 10.2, 10.6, 10.4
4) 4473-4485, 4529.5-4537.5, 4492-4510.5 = -0.9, 10.6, 9.62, 10.2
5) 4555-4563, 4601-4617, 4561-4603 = 0.7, 11.1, 10.6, 10.9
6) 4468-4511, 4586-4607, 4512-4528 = -0.1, 10.6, 10.7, 10.6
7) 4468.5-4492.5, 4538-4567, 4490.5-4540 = 0.1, 10.5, 10.5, 10.5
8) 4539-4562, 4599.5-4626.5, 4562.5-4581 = -0.2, 10.5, 10.7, 10.5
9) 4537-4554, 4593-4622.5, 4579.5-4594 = 0.2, 10.3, 10.6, 10.5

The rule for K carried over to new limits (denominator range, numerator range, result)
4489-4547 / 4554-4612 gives 1.03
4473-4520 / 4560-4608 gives 1.00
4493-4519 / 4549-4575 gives 1.00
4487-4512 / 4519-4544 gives 0.95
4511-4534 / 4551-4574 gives 1.05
